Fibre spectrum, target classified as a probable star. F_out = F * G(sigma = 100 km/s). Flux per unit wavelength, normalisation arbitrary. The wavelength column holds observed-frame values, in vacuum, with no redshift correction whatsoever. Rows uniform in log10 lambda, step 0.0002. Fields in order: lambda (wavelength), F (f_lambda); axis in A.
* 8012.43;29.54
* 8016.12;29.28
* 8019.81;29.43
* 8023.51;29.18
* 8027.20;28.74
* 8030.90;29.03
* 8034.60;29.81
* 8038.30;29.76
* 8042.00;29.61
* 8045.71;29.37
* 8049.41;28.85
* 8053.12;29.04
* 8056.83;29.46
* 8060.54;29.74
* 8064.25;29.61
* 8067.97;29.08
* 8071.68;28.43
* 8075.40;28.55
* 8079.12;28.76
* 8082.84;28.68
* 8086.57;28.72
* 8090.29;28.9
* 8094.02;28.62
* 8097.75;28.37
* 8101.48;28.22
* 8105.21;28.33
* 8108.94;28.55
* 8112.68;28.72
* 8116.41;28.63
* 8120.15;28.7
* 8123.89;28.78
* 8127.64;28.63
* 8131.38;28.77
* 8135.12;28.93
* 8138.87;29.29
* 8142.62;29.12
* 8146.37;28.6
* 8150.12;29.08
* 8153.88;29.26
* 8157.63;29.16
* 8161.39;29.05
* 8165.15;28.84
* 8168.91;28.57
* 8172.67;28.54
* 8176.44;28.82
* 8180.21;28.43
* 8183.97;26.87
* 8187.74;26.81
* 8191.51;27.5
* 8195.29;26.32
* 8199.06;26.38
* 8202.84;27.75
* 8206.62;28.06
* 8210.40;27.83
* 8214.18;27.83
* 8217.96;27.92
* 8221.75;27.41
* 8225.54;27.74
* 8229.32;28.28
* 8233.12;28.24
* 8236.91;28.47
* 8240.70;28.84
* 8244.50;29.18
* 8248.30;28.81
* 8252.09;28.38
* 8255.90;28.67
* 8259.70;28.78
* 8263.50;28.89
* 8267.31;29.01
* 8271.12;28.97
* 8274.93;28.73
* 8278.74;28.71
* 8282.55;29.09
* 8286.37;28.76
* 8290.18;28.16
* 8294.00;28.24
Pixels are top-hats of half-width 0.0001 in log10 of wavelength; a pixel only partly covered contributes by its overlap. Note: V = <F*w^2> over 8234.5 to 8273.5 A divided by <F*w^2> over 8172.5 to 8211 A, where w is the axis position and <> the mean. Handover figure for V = 1.06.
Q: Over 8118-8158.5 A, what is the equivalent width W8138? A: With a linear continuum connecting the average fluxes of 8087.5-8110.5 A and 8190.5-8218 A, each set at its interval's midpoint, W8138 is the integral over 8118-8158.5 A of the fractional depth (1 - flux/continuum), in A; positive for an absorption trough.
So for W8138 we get -1.2 A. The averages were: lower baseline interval 28.5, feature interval 28.9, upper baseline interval 27.4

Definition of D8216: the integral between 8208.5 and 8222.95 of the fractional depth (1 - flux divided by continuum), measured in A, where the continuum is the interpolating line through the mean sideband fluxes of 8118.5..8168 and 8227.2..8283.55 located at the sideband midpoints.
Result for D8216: 0.5 A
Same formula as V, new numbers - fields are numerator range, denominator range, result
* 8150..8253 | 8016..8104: 1.00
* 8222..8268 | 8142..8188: 1.02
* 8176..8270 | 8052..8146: 1.00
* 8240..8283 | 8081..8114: 1.05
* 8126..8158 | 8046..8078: 1.02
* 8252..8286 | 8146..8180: 1.02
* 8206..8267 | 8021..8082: 1.02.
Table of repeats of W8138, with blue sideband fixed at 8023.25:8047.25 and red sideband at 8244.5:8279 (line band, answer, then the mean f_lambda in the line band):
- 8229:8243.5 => 0.17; 28.5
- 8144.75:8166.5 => 0.04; 29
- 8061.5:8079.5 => 0.21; 28.9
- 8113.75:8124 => 0.16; 28.7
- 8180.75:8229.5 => 2.53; 27.4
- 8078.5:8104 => 0.55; 28.6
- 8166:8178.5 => 0.16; 28.6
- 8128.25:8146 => 0.09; 29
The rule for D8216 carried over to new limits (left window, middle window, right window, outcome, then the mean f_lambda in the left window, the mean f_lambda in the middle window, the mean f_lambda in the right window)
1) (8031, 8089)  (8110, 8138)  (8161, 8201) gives -0.32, 29.2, 28.8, 27.8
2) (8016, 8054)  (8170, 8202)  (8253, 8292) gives 1.62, 29.3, 27.5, 28.8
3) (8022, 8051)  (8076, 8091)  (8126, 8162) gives 0.22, 29.3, 28.7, 29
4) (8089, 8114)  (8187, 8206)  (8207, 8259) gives 0.88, 28.5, 27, 28.3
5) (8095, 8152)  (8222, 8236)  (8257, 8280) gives 0.38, 28.7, 28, 28.9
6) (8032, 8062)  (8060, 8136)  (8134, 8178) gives 1.24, 29.4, 28.7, 28.9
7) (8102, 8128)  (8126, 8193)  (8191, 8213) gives -1.53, 28.6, 28.6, 27.3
